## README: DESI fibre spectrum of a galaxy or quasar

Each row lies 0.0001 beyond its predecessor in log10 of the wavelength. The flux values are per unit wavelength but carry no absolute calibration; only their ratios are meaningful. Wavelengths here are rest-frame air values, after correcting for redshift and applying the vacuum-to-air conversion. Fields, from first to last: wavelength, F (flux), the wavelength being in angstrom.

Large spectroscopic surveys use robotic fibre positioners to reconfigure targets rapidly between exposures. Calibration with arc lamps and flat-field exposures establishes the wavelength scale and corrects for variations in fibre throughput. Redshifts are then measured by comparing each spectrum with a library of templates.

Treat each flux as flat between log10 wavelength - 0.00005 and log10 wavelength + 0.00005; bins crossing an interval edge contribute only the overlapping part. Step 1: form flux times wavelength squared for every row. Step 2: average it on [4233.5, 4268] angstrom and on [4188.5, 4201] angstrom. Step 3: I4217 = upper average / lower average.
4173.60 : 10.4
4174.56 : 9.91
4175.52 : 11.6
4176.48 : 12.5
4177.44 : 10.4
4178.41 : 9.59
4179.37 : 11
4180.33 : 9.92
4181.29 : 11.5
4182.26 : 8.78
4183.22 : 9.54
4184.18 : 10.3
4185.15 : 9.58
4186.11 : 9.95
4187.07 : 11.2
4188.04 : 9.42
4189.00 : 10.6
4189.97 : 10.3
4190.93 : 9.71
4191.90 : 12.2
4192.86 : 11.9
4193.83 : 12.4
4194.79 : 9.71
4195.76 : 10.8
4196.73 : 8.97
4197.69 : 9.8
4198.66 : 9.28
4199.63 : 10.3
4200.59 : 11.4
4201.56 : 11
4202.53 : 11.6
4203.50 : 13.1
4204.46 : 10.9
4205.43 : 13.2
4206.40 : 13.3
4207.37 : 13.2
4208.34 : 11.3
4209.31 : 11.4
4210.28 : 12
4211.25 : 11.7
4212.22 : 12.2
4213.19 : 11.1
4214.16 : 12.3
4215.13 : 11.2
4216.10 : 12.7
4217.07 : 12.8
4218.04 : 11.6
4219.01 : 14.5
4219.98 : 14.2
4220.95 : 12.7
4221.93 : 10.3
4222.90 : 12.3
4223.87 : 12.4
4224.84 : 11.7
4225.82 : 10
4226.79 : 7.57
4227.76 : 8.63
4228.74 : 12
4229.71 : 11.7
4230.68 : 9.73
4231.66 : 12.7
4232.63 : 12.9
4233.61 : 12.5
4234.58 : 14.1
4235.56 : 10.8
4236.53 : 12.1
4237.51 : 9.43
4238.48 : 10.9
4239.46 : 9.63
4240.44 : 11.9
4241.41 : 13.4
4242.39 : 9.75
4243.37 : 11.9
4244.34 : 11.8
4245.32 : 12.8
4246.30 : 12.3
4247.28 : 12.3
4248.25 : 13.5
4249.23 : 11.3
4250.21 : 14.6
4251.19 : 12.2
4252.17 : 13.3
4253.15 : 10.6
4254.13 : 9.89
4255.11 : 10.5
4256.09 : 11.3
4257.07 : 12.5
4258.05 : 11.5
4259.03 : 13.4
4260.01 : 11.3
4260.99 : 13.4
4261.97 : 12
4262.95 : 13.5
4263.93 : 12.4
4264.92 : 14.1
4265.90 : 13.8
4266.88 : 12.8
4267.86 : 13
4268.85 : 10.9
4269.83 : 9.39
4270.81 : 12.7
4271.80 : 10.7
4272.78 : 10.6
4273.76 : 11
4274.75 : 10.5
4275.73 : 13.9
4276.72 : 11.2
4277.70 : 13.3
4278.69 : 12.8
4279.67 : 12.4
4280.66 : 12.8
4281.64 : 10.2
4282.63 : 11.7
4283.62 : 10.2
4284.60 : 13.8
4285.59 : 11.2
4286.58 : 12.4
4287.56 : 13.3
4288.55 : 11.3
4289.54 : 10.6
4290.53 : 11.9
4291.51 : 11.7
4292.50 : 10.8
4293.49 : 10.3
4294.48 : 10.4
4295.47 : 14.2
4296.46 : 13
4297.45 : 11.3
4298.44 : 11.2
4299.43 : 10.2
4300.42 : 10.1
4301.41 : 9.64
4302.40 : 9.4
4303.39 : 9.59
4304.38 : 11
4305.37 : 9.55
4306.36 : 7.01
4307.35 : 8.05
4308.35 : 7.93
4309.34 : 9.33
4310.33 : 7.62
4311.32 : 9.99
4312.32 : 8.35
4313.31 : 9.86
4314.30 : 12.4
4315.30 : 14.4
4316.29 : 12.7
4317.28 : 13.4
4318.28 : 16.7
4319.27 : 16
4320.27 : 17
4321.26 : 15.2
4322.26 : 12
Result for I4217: 1.18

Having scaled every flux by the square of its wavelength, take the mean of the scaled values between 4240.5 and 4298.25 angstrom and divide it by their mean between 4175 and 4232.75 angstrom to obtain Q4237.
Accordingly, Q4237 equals 1.1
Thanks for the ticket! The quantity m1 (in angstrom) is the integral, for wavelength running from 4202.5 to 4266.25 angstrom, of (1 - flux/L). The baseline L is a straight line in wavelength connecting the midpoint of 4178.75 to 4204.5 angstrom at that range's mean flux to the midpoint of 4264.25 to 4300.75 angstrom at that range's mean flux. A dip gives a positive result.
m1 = -4.8 angstrom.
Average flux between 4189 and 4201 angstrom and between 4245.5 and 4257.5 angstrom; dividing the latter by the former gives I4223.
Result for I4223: 1.14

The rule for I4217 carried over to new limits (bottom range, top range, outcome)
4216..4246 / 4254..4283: 1.05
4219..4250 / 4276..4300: 1.03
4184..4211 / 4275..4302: 1.10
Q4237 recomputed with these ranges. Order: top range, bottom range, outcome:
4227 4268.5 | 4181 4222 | 1.08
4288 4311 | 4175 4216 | 0.98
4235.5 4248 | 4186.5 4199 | 1.12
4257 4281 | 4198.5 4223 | 1.05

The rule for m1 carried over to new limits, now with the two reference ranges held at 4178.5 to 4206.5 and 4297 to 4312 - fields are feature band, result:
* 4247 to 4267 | -4.8 angstrom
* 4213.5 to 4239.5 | -3.3 angstrom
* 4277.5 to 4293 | -3.6 angstrom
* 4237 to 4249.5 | -1.8 angstrom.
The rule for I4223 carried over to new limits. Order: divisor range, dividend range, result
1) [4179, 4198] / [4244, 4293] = 1.16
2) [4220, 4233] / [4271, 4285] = 1.05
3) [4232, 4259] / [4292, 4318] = 0.88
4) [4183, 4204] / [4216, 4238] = 1.10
